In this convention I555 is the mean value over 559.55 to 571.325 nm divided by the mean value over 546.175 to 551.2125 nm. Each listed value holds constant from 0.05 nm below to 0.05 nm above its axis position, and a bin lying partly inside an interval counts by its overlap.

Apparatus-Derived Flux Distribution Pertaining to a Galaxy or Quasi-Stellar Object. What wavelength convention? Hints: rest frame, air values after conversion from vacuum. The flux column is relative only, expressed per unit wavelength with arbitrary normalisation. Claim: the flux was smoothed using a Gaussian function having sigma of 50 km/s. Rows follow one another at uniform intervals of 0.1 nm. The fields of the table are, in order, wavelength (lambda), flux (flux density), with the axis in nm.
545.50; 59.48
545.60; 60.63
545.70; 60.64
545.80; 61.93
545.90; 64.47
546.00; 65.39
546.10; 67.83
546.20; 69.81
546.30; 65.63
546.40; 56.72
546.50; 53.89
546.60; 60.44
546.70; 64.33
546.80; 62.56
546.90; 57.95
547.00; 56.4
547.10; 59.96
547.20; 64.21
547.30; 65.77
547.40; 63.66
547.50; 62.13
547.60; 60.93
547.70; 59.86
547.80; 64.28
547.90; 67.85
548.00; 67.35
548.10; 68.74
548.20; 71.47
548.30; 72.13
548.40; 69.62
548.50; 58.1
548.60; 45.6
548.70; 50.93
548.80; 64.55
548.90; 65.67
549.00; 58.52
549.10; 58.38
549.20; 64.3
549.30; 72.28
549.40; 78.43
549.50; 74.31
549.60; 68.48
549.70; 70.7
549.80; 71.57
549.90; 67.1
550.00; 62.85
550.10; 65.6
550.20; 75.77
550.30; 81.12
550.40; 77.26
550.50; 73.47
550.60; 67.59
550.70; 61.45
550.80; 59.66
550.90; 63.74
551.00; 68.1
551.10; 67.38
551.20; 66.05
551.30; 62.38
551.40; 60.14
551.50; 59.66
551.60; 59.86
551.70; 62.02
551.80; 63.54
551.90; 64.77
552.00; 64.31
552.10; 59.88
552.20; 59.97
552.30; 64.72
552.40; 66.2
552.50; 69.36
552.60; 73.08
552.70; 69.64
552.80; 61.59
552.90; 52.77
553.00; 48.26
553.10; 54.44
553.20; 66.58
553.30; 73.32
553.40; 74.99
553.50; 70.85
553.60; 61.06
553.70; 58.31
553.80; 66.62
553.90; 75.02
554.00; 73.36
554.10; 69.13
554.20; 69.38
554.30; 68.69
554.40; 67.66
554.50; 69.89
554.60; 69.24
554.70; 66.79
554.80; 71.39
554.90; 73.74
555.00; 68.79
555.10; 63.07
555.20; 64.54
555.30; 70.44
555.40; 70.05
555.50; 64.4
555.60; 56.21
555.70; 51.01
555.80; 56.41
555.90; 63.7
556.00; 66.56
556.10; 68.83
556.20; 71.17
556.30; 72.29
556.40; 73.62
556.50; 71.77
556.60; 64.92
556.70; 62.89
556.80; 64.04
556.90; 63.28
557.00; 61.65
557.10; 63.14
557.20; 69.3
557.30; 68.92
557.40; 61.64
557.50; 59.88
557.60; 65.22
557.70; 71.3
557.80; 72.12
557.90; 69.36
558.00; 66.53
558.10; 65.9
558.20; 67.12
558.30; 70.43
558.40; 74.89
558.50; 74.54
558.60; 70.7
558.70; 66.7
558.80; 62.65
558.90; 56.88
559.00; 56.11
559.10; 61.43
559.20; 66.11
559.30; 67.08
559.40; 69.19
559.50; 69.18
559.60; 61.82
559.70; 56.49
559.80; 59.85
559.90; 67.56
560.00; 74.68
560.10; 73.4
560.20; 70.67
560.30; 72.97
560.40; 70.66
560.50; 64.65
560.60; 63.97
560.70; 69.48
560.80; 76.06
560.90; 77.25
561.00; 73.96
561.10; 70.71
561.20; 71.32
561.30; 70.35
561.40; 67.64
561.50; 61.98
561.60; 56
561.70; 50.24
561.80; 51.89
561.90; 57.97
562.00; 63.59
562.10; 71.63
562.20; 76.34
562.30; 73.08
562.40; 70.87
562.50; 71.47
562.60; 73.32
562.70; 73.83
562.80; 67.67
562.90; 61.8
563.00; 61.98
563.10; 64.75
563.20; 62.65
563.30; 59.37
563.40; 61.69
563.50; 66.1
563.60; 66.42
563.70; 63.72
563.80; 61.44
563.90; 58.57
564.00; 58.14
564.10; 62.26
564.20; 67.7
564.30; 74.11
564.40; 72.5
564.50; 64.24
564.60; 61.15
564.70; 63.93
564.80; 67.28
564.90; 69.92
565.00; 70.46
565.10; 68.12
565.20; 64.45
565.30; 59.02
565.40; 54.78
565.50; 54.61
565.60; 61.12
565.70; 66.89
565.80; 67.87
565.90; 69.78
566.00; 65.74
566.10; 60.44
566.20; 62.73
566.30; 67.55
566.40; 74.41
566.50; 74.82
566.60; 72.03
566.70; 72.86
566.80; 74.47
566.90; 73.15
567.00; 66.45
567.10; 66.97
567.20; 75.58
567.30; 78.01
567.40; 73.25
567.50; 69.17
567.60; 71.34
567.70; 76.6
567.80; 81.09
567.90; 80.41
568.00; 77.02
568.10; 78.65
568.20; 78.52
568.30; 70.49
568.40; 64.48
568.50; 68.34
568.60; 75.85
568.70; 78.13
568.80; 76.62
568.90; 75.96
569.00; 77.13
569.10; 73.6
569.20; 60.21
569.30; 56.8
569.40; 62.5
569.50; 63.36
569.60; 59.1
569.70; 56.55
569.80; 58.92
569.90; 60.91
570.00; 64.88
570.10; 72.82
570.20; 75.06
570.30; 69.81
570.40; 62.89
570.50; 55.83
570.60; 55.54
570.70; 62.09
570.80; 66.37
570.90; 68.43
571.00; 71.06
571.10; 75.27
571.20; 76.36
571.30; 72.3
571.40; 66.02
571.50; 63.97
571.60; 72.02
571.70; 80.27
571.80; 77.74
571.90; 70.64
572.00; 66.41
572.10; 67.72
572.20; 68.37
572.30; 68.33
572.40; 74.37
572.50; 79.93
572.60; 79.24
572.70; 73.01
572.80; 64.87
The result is 1.0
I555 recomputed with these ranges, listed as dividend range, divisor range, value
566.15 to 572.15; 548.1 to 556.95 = 1.06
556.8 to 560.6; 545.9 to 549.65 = 1.04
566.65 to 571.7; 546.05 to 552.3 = 1.08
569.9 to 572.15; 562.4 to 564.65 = 1.05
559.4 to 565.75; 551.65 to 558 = 1.00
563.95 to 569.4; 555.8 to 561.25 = 1.03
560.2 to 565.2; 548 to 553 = 1.02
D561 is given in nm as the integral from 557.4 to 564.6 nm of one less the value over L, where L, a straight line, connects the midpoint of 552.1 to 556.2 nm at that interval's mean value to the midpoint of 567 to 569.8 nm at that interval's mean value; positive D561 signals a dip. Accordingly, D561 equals 0.19 nm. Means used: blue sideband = 65.7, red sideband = 71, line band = 66.5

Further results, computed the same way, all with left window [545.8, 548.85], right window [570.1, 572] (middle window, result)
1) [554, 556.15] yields -0.05 nm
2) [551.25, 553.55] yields 0.02 nm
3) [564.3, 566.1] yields 0.07 nm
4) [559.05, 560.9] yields -0.05 nm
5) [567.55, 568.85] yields -0.13 nm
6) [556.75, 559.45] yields -0.02 nm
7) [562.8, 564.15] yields 0.09 nm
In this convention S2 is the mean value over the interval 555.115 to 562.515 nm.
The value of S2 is 66.5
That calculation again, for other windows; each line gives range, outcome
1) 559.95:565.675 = 66.1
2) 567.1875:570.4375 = 70.4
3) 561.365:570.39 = 67.4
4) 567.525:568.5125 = 74.8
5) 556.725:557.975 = 65.8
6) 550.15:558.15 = 66.1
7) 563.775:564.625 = 64.6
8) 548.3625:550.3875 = 66.4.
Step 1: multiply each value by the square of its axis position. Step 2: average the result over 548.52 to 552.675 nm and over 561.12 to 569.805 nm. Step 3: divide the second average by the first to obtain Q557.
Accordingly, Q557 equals 1.09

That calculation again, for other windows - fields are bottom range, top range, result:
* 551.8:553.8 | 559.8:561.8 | 1.09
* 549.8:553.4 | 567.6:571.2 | 1.13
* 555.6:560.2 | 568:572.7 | 1.10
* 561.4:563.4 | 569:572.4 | 1.07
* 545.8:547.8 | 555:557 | 1.08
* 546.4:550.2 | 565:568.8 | 1.17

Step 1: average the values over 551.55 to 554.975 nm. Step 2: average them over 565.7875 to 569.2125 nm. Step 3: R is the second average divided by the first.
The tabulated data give 1.1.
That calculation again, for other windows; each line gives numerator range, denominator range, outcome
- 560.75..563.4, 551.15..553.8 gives 1.05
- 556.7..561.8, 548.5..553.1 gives 1.03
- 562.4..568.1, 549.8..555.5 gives 1.02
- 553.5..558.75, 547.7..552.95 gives 1.02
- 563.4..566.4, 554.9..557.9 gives 0.98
